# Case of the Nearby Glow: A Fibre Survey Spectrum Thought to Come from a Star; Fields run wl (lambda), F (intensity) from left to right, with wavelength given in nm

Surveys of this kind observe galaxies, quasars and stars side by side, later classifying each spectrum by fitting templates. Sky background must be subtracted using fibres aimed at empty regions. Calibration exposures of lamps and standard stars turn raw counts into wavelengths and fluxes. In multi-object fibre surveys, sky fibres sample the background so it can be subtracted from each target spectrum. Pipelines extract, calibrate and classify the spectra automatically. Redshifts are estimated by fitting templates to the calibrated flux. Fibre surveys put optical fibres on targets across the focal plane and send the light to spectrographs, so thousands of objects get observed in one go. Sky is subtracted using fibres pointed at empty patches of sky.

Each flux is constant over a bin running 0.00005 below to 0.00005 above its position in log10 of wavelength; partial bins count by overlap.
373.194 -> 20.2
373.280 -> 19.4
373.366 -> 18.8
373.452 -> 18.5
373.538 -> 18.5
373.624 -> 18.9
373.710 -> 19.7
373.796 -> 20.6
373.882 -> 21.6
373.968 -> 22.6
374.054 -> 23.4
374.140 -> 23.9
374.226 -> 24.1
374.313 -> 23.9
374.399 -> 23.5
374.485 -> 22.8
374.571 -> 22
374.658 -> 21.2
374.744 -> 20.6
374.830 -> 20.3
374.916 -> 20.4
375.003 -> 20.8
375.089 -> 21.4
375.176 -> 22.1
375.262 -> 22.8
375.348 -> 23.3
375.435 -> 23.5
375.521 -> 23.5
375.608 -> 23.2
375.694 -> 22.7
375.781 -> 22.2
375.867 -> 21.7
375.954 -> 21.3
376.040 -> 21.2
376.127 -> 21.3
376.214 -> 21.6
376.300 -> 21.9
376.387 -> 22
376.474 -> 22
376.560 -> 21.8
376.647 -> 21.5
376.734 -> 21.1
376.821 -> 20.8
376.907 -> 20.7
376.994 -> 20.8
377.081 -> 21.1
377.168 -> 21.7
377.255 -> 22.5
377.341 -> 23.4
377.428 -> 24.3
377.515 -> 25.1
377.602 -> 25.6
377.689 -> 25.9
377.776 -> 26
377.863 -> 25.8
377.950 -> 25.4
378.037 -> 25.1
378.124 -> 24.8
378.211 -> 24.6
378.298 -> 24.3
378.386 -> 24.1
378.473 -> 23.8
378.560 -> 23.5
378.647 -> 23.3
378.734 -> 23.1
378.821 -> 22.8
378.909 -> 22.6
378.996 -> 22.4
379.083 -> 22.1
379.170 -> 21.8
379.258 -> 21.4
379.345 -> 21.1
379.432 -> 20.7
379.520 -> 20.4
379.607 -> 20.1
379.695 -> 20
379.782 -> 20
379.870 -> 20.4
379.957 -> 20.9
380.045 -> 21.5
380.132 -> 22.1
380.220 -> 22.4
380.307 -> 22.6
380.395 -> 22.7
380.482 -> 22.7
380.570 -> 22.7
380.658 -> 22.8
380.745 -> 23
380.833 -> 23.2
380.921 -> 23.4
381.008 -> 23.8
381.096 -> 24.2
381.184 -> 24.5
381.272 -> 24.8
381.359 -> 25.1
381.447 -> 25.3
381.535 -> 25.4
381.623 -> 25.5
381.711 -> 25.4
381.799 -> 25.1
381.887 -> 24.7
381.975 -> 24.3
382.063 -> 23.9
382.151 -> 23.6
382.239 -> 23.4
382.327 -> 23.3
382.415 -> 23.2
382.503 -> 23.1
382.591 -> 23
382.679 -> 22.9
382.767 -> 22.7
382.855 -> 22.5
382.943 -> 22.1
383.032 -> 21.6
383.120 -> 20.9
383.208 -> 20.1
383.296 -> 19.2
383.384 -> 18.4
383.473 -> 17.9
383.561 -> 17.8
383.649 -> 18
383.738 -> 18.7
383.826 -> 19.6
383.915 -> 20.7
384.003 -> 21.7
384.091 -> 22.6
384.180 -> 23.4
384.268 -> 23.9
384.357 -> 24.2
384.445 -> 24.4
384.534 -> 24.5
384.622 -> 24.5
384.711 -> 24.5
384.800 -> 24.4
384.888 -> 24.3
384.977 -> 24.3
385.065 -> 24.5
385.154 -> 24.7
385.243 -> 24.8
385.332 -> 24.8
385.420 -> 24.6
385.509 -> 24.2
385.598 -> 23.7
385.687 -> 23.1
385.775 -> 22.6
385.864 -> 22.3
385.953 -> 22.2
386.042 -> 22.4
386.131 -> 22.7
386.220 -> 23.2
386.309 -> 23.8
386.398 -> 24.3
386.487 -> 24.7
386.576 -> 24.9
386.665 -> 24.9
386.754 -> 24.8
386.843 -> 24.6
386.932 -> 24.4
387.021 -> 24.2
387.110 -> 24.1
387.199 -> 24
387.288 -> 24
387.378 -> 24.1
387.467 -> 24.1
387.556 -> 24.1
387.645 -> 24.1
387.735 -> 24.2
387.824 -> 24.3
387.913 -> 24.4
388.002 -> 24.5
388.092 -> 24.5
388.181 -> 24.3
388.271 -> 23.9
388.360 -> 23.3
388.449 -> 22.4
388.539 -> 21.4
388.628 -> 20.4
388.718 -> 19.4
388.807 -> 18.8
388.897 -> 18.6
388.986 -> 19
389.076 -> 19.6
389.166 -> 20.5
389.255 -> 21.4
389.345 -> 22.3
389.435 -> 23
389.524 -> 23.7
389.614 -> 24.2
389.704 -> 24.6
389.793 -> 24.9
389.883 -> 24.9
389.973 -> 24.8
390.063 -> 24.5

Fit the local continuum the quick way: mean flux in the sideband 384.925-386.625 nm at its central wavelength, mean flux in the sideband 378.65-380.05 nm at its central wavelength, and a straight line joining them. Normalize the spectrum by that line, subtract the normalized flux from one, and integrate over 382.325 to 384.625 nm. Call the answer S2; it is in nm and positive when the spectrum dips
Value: 0.13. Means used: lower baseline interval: 21.4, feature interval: 21.6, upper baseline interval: 23.8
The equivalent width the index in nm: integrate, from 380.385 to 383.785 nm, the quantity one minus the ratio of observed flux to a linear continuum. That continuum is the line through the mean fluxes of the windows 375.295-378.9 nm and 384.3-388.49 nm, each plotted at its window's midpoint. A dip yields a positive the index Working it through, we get 0.13 nm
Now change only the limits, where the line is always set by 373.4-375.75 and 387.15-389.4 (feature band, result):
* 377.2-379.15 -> -0.184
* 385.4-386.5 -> -0.047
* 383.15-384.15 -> 0.119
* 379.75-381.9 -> -0.121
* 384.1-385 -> -0.076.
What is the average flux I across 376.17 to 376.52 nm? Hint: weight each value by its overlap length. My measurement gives 21.9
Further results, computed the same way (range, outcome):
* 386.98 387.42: 24.1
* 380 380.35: 22.2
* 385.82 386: 22.2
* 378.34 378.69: 23.7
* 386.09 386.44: 23.5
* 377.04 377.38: 22.2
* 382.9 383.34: 20.8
